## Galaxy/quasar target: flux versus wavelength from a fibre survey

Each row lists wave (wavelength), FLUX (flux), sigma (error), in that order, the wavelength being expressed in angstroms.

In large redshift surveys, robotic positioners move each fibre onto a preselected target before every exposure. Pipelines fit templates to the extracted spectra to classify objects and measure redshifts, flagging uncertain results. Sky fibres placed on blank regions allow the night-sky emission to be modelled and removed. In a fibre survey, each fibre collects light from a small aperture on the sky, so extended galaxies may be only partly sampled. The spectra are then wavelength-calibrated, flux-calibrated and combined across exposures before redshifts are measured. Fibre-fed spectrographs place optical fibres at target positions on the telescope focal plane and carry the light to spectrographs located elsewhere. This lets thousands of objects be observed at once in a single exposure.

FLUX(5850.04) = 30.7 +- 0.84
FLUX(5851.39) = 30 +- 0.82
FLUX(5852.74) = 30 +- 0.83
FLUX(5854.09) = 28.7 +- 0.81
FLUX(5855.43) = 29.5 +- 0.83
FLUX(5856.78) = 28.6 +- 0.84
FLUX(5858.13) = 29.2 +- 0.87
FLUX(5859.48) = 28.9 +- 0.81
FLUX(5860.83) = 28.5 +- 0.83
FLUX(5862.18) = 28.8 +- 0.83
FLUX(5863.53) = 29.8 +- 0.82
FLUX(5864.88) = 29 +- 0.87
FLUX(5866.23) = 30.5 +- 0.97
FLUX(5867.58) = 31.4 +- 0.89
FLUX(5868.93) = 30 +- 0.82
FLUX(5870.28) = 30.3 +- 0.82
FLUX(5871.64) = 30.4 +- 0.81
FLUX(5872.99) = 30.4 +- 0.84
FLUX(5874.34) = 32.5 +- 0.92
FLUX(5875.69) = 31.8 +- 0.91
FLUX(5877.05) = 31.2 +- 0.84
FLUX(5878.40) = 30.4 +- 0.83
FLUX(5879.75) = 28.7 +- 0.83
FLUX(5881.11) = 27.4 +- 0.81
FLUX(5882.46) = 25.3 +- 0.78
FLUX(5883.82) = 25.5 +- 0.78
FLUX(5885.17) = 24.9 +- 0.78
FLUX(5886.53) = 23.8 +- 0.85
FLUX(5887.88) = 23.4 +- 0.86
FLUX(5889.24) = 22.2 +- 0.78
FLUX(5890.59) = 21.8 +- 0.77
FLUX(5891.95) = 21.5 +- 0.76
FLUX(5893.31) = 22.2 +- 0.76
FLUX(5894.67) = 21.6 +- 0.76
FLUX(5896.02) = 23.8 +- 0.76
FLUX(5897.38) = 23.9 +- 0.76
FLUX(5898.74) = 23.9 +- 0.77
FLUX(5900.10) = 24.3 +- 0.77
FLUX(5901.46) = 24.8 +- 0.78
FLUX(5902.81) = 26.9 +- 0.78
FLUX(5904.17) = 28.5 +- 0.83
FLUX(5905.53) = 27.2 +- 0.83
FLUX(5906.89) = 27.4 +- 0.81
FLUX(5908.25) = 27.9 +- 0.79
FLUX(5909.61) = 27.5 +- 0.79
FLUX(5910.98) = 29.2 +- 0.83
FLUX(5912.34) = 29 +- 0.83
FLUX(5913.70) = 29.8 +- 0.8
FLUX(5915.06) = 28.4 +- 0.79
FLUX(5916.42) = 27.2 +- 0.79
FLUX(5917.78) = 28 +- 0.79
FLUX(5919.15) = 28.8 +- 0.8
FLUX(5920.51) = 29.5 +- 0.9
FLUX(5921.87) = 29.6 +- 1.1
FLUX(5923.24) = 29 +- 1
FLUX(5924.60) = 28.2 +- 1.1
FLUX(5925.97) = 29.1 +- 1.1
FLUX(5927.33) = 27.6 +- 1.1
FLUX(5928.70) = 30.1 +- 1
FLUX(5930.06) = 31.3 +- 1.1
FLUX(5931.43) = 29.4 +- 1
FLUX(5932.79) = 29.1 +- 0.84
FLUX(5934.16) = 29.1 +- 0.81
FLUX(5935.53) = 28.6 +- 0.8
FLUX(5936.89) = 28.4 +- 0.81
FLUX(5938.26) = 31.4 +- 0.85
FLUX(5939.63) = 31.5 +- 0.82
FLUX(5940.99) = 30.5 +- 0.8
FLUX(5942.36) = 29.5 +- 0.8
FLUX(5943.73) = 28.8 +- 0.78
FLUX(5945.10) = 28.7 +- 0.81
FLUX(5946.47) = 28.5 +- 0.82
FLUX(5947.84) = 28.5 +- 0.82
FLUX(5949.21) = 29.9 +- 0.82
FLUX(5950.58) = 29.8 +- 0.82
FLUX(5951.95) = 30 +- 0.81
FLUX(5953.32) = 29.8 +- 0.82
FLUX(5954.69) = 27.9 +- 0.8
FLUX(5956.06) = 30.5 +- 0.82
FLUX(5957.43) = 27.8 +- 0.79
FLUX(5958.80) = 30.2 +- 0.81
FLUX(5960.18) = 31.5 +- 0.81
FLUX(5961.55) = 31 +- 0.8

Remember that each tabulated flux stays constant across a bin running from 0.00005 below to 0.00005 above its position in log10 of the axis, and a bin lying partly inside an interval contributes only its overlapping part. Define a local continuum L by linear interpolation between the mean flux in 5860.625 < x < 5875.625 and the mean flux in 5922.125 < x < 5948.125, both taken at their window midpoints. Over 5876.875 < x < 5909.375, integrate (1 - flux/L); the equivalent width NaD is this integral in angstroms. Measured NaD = 5.0 angstroms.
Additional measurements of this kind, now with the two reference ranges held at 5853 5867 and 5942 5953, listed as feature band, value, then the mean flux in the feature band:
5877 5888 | 1.0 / 26.7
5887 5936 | 3.8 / 26.9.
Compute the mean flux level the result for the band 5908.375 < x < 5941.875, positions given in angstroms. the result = 29.2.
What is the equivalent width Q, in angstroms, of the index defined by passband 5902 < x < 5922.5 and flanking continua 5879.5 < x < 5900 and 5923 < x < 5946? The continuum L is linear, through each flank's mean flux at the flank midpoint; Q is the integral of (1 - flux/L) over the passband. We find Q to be -1.25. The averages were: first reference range 23.9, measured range 28.3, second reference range 29.4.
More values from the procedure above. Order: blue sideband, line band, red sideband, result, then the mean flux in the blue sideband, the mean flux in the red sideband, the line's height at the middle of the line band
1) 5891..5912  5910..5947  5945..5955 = -2.28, 25.4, 29.2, 27.5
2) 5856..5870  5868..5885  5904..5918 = -0.15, 29.5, 28.2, 29.1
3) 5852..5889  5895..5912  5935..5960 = 1.67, 28.8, 29.5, 29.1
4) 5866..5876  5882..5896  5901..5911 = 2.83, 30.9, 27.4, 29.1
